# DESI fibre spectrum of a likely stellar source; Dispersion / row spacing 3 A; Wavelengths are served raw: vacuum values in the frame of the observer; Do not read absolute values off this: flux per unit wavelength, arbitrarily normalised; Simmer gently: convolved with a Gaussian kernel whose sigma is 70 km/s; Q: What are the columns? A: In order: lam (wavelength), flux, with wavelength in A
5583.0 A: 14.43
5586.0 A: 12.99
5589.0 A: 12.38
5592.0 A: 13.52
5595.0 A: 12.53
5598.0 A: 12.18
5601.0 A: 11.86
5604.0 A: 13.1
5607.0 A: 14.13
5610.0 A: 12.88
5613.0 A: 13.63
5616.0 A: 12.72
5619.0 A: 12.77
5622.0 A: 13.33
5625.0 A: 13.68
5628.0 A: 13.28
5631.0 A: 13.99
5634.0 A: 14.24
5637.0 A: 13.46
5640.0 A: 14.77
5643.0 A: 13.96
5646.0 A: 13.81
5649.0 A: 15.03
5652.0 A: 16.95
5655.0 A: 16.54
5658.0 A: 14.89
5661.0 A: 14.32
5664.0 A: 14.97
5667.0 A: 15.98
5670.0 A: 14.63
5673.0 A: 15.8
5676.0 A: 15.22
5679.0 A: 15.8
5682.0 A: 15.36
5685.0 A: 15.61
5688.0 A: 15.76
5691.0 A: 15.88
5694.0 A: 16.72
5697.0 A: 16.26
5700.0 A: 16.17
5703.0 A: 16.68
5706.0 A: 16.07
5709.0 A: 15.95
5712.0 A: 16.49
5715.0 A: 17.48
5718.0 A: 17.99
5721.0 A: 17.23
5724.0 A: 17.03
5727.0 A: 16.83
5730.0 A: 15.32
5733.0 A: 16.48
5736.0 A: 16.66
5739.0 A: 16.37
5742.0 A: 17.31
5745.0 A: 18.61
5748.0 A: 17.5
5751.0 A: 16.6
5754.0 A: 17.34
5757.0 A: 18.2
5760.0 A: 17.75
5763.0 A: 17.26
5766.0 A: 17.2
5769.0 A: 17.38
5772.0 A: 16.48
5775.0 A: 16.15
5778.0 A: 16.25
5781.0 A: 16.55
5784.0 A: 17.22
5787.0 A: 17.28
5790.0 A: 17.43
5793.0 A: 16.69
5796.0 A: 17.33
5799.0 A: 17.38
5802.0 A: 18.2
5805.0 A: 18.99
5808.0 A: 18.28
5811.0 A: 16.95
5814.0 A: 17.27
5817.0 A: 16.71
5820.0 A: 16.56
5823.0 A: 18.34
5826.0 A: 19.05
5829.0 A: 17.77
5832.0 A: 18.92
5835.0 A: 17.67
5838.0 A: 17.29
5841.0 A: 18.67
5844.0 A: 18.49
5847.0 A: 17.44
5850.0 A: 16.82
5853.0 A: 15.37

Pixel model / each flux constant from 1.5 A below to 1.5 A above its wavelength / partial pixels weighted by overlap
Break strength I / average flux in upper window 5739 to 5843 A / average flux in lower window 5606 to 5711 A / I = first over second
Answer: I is 1.17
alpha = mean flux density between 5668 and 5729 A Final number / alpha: 16.2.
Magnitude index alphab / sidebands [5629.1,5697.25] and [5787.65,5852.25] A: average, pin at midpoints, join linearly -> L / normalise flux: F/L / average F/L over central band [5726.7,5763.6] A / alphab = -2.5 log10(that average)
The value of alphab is -0.04 mag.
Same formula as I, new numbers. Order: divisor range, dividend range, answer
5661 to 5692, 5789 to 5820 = 1.13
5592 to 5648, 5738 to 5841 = 1.30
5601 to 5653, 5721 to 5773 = 1.24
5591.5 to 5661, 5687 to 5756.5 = 1.21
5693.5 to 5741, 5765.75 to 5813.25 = 1.04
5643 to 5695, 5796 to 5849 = 1.16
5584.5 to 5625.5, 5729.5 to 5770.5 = 1.33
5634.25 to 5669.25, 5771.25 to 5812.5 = 1.15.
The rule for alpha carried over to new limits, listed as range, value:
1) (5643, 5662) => 15.2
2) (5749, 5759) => 17.4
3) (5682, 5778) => 16.8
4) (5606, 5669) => 14.3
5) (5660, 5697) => 15.6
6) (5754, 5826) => 17.3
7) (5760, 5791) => 17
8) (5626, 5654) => 14.4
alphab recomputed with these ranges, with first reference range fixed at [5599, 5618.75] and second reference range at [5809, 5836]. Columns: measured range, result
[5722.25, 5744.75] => -0.06 mag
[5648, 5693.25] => -0.09 mag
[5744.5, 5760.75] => -0.09 mag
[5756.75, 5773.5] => -0.06 mag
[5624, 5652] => -0.04 mag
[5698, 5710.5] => -0.08 mag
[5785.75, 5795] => -0.01 mag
